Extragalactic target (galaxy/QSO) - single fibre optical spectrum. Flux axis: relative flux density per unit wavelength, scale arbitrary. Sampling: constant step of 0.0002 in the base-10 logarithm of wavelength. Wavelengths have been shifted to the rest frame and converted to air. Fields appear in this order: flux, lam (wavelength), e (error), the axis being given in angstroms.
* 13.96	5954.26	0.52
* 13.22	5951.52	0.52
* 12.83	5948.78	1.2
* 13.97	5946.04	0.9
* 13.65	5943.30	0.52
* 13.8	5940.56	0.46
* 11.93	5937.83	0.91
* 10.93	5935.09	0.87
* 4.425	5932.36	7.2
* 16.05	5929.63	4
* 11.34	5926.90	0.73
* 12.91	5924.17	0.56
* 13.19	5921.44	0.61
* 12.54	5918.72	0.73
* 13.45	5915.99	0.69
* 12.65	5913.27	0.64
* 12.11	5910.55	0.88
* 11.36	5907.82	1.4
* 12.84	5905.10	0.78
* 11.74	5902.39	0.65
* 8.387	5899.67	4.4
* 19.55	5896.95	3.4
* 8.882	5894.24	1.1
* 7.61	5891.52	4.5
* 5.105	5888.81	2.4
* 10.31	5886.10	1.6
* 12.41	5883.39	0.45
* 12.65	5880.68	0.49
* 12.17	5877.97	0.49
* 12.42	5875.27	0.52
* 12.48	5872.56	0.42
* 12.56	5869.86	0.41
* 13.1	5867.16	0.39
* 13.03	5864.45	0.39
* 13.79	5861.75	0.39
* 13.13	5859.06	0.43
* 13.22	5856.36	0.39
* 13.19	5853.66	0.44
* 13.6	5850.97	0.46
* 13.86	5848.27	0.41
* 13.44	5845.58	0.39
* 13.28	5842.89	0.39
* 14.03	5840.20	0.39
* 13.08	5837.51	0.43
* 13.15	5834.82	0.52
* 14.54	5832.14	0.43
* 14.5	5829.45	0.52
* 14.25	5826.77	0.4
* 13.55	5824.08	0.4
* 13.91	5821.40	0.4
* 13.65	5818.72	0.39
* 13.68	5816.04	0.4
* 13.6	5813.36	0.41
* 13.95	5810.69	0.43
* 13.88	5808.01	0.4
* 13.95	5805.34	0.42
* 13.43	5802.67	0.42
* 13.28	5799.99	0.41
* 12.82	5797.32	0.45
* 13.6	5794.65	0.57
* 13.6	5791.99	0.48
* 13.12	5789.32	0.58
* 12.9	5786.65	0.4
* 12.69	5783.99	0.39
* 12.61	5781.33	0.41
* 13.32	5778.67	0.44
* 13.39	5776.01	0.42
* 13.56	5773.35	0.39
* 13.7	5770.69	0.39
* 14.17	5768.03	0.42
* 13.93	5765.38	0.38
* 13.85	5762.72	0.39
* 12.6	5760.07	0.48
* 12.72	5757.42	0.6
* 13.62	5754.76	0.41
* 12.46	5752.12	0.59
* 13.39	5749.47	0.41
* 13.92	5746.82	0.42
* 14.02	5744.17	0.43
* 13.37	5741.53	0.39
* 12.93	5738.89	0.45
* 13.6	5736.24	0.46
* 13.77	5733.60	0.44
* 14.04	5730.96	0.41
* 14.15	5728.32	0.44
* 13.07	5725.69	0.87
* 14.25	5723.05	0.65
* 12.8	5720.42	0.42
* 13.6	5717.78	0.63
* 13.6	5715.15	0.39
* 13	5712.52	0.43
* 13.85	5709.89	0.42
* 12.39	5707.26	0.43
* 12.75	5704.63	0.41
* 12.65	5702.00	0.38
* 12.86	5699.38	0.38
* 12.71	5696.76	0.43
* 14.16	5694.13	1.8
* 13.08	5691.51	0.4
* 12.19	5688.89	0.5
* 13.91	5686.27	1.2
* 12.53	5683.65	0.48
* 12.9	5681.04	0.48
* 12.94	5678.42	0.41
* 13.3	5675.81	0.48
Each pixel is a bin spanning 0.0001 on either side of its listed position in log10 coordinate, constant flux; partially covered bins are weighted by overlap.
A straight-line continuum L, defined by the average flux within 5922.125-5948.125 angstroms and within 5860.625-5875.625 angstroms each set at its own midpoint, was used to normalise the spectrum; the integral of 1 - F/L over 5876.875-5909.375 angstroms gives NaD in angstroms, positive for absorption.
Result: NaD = 4.0 angstroms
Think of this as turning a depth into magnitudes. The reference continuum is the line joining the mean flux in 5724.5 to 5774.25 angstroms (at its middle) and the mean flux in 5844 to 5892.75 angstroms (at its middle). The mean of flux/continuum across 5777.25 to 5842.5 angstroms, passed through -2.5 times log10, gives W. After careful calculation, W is -0.06 mag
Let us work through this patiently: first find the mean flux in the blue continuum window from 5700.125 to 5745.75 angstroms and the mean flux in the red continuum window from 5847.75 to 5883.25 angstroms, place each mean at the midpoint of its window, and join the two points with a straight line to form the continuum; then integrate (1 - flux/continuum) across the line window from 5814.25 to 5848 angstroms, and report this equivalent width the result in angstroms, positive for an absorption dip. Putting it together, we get -1.8 angstroms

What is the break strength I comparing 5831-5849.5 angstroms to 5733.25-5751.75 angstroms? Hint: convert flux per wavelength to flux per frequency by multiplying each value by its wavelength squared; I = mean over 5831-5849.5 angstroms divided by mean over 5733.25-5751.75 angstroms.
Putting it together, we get 1.0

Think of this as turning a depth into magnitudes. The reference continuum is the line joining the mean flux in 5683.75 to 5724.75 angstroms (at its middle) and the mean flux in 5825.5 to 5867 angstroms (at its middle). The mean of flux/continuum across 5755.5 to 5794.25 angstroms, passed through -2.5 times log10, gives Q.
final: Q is 0.005 mag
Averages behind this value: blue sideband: 13.2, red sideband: 13.6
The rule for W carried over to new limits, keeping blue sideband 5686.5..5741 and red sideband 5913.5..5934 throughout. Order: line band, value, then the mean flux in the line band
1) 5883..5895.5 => 0.383 mag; 8.59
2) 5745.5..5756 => -0.024 mag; 13.4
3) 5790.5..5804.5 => -0.049 mag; 13.4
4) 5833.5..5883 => -0.059 mag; 13.1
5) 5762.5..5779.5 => -0.062 mag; 13.7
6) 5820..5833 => -0.124 mag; 14.1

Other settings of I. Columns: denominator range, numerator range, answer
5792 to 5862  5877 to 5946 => 0.89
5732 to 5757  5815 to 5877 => 1.04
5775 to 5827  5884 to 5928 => 0.89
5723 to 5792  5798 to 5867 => 1.04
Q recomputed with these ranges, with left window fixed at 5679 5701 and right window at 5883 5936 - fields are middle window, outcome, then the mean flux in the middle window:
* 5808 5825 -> -0.14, 13.7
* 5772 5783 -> -0.07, 13.2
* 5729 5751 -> -0.08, 13.6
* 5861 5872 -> -0.12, 13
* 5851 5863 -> -0.14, 13.4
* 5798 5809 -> -0.12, 13.6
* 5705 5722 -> -0.03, 13.2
